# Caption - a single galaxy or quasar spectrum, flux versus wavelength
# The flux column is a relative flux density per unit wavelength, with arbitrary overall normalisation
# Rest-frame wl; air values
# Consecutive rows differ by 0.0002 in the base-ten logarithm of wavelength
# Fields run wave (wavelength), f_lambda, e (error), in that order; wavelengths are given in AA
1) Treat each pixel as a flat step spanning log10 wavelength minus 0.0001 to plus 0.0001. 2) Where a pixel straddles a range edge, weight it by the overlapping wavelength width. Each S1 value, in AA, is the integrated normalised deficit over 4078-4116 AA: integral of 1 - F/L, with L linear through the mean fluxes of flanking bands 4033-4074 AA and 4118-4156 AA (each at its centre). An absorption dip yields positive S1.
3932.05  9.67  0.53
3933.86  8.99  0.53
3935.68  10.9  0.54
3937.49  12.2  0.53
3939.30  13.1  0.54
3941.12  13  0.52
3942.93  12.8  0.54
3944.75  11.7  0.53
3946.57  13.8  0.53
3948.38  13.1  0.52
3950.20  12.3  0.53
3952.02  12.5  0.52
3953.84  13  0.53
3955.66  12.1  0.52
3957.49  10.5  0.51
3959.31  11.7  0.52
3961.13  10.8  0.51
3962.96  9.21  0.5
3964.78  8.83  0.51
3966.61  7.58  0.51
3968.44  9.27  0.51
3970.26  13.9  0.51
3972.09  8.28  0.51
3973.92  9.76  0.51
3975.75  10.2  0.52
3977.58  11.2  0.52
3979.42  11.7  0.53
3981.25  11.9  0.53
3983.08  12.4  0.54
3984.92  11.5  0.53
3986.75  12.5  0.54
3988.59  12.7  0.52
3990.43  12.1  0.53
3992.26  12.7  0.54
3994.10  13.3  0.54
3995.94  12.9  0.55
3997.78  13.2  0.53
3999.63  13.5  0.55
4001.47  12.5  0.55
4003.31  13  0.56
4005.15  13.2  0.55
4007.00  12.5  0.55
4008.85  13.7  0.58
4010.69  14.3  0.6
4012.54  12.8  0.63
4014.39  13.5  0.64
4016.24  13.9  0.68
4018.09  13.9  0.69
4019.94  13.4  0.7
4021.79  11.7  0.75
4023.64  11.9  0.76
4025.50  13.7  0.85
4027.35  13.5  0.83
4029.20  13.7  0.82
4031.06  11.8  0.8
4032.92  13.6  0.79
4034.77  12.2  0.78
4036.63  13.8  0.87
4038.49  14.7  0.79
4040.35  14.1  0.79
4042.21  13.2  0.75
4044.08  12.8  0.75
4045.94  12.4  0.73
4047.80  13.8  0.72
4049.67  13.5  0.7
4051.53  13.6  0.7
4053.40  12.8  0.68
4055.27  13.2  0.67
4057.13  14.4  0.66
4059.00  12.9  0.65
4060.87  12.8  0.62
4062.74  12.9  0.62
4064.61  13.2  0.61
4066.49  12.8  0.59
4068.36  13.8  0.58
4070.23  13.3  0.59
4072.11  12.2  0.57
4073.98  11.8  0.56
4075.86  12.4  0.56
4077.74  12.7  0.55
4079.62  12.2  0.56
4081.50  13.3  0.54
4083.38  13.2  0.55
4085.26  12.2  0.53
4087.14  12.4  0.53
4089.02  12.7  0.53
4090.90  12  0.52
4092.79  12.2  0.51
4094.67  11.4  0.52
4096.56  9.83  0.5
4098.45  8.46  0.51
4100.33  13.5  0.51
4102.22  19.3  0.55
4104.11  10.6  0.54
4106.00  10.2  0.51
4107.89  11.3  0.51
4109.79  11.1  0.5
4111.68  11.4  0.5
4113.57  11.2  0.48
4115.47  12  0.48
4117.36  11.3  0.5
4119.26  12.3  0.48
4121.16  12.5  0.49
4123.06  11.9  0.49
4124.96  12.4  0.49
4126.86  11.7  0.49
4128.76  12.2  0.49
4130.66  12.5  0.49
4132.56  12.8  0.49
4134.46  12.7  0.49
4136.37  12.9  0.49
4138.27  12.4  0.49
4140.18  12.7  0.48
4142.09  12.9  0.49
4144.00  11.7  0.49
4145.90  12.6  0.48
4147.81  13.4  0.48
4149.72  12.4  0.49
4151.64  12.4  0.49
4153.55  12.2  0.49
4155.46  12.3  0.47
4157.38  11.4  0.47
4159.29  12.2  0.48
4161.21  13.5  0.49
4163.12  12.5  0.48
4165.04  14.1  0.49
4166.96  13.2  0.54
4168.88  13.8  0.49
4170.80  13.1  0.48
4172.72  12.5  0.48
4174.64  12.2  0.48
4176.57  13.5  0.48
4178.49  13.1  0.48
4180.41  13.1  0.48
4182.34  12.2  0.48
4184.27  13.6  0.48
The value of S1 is 2.3 AA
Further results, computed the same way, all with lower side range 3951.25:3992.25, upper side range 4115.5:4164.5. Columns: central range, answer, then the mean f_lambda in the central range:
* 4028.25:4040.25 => -1.8 AA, 13.4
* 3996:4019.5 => -4.0 AA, 13.3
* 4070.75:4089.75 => -0.9 AA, 12.5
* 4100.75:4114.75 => -0.1 AA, 12.2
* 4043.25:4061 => -2.3 AA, 13.2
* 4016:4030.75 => -2.1 AA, 13.1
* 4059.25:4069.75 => -1.1 AA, 13.1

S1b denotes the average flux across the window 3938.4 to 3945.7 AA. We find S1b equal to 12.6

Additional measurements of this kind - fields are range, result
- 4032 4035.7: 12.9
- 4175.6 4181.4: 13.2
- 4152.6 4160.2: 12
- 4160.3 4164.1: 13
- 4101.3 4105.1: 14.9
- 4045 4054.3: 13.2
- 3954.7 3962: 11.3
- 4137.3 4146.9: 12.5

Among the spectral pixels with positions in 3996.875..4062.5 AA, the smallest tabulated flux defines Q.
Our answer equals 11.7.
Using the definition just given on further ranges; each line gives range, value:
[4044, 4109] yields 8.46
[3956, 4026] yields 7.58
